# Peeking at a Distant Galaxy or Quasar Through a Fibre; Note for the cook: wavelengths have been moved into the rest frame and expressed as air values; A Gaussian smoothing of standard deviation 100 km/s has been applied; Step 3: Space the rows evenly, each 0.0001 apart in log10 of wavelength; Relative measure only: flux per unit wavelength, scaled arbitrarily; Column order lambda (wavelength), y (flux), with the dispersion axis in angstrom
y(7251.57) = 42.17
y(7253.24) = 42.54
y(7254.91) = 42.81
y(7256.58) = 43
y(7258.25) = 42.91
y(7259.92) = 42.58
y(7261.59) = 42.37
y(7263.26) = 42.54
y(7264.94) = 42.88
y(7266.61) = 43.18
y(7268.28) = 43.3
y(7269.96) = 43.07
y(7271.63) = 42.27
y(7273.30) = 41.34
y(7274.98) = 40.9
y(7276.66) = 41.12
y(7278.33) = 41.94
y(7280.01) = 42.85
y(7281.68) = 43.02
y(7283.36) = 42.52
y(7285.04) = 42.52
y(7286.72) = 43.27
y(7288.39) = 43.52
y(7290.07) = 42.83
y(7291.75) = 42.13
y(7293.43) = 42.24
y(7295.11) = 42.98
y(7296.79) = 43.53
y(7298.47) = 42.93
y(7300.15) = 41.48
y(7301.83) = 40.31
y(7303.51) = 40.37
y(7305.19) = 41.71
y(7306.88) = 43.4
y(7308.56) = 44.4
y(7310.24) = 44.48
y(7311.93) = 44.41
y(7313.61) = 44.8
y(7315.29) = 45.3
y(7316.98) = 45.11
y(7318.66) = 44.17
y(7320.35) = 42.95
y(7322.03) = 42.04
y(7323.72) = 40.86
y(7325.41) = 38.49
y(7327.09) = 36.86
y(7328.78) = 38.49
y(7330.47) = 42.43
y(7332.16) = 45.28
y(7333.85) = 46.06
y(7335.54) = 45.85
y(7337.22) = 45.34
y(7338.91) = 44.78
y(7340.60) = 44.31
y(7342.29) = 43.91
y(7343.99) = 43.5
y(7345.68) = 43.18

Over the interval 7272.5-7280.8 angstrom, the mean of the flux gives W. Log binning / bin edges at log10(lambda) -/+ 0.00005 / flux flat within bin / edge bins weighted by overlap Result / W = 41.6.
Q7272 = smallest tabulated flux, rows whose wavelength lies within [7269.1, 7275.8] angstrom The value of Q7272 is 40.9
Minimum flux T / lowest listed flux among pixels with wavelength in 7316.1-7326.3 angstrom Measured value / 38.49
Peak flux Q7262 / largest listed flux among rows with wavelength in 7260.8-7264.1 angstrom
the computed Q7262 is 42.54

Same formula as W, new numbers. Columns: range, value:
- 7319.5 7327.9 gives 40.3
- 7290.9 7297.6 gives 42.7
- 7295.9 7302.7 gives 42.1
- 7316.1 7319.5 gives 44.6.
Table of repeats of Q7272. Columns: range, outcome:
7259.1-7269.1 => 42.37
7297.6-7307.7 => 40.31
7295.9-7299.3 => 42.93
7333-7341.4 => 44.31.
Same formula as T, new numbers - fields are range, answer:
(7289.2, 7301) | 41.48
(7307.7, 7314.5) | 44.4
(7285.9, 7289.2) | 43.27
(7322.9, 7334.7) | 36.86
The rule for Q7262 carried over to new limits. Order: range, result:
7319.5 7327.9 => 42.95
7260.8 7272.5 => 43.3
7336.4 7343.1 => 45.34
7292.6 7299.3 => 43.53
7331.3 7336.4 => 46.06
